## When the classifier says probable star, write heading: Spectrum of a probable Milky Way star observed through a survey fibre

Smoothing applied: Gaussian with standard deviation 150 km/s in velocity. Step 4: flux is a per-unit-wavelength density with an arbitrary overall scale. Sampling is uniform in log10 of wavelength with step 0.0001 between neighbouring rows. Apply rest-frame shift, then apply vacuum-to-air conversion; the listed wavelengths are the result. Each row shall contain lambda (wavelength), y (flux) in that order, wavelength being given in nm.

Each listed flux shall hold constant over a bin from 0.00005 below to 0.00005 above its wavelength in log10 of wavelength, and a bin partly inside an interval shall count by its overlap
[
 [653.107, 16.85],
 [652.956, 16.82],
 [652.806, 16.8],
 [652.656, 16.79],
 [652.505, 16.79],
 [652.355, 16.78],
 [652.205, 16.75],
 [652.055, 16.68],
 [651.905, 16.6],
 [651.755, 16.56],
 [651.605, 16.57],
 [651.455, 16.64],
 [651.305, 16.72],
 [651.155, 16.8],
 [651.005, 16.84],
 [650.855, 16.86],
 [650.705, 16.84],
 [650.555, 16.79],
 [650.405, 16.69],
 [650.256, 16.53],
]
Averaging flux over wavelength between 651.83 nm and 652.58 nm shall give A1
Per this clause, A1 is 16.7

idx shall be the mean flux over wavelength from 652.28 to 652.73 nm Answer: 16.8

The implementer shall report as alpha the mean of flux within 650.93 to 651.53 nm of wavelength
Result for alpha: 16.7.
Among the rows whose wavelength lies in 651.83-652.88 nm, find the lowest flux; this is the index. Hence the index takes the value 16.6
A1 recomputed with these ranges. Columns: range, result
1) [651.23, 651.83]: 16.6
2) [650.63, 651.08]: 16.8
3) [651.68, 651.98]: 16.6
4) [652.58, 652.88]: 16.8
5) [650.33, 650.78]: 16.8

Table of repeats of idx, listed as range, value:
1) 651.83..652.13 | 16.7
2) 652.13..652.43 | 16.8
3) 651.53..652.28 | 16.6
